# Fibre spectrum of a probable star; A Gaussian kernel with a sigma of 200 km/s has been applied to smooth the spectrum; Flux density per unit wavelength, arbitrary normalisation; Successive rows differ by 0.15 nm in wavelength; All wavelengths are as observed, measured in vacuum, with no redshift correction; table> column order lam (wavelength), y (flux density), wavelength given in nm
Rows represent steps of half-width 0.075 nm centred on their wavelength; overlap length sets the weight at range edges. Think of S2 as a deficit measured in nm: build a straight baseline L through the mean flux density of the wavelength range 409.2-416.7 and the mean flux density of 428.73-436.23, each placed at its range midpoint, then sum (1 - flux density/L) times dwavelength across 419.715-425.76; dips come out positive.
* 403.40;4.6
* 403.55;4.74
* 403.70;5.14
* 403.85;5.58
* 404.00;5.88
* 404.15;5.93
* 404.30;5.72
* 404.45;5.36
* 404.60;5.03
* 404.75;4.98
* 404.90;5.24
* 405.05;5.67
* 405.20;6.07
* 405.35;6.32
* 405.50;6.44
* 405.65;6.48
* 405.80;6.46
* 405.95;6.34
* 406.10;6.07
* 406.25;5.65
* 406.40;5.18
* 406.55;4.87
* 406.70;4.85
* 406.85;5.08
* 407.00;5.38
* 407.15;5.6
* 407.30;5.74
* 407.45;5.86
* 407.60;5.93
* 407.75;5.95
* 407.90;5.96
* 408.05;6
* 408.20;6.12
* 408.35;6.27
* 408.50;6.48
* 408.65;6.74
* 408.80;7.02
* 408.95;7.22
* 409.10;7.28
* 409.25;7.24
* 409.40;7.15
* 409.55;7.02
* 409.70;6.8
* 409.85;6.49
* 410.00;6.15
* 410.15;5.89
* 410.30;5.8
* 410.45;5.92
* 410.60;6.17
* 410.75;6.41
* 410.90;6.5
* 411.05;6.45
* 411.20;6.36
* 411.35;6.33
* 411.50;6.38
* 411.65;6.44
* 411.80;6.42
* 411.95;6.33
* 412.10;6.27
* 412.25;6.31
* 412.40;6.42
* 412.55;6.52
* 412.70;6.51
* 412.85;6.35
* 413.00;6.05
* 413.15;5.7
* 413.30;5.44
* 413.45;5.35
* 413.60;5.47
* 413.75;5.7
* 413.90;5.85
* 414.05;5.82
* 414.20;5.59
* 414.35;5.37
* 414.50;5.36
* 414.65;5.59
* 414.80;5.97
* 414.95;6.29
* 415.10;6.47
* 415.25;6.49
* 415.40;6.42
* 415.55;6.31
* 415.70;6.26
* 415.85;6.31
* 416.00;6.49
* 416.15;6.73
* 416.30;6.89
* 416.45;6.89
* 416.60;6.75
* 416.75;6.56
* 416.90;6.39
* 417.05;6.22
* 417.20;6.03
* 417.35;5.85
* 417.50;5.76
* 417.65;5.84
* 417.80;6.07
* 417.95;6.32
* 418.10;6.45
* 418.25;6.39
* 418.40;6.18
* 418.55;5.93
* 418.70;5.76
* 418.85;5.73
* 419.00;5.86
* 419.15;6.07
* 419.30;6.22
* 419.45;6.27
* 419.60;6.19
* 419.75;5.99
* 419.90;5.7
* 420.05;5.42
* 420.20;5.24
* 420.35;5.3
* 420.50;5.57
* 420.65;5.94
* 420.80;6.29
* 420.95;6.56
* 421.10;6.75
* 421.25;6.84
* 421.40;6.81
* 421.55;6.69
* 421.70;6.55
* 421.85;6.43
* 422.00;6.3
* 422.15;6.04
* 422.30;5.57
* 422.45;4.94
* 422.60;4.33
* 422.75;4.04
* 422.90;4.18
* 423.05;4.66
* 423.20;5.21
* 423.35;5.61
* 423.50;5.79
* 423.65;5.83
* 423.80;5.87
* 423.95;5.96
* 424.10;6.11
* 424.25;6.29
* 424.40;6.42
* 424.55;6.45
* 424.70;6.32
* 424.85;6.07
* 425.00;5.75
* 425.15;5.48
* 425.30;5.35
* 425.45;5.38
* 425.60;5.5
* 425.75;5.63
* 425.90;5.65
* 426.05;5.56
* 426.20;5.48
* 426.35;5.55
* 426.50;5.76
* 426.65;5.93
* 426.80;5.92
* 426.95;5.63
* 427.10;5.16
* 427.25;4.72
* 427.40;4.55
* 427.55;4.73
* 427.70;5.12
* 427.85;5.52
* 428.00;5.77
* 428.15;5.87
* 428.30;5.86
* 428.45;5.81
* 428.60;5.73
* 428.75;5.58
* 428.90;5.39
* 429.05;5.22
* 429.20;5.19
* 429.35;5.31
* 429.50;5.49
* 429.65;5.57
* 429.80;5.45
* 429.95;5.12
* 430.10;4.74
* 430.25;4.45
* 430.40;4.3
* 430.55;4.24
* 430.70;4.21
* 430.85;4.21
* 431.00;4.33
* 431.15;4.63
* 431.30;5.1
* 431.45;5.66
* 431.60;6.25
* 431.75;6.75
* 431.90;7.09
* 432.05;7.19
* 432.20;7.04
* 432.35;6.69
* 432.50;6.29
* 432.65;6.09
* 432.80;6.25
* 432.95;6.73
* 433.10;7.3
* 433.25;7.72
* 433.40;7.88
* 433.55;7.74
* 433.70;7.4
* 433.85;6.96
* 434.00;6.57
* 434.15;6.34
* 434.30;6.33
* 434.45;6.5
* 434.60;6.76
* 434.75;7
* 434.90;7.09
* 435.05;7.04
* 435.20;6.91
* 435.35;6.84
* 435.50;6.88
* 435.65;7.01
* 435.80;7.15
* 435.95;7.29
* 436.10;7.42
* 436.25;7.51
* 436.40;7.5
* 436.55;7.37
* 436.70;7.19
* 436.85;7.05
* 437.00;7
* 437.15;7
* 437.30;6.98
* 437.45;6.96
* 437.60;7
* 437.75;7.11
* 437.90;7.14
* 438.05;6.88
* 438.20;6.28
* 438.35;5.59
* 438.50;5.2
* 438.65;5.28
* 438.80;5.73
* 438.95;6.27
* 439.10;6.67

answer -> 0.42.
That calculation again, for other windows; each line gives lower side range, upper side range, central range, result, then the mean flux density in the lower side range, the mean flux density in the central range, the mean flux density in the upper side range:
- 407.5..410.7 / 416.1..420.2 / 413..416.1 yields 0.17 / 6.45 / 5.92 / 6.14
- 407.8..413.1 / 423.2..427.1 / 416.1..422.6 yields -0.08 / 6.44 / 6.12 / 5.79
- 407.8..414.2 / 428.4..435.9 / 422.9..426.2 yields 0.25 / 6.3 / 5.71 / 6.12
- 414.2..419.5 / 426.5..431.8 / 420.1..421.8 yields -0.10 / 6.18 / 6.22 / 5.24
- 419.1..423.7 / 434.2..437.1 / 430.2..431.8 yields 0.42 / 5.78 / 4.9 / 7.04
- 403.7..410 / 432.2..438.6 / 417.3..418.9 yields 0.08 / 6.03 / 6.03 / 6.9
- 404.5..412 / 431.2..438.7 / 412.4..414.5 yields 0.14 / 6.13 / 5.83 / 6.8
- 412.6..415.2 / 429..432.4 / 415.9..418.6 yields -0.27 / 5.83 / 6.32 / 5.39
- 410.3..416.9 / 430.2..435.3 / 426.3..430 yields 0.48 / 6.19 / 5.44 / 6.28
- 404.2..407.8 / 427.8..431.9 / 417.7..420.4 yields -0.24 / 5.68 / 5.95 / 5.28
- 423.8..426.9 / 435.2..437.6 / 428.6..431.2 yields 0.58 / 5.83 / 4.93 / 7.13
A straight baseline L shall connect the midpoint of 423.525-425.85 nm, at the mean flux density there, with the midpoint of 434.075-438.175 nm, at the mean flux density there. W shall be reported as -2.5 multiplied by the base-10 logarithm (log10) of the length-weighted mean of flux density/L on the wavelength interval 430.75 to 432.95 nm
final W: 0.11 mag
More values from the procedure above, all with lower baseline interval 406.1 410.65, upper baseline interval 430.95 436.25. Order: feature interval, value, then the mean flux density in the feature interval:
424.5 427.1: 0.15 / 5.71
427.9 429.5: 0.18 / 5.57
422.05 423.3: 0.30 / 4.91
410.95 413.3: -0.01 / 6.3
